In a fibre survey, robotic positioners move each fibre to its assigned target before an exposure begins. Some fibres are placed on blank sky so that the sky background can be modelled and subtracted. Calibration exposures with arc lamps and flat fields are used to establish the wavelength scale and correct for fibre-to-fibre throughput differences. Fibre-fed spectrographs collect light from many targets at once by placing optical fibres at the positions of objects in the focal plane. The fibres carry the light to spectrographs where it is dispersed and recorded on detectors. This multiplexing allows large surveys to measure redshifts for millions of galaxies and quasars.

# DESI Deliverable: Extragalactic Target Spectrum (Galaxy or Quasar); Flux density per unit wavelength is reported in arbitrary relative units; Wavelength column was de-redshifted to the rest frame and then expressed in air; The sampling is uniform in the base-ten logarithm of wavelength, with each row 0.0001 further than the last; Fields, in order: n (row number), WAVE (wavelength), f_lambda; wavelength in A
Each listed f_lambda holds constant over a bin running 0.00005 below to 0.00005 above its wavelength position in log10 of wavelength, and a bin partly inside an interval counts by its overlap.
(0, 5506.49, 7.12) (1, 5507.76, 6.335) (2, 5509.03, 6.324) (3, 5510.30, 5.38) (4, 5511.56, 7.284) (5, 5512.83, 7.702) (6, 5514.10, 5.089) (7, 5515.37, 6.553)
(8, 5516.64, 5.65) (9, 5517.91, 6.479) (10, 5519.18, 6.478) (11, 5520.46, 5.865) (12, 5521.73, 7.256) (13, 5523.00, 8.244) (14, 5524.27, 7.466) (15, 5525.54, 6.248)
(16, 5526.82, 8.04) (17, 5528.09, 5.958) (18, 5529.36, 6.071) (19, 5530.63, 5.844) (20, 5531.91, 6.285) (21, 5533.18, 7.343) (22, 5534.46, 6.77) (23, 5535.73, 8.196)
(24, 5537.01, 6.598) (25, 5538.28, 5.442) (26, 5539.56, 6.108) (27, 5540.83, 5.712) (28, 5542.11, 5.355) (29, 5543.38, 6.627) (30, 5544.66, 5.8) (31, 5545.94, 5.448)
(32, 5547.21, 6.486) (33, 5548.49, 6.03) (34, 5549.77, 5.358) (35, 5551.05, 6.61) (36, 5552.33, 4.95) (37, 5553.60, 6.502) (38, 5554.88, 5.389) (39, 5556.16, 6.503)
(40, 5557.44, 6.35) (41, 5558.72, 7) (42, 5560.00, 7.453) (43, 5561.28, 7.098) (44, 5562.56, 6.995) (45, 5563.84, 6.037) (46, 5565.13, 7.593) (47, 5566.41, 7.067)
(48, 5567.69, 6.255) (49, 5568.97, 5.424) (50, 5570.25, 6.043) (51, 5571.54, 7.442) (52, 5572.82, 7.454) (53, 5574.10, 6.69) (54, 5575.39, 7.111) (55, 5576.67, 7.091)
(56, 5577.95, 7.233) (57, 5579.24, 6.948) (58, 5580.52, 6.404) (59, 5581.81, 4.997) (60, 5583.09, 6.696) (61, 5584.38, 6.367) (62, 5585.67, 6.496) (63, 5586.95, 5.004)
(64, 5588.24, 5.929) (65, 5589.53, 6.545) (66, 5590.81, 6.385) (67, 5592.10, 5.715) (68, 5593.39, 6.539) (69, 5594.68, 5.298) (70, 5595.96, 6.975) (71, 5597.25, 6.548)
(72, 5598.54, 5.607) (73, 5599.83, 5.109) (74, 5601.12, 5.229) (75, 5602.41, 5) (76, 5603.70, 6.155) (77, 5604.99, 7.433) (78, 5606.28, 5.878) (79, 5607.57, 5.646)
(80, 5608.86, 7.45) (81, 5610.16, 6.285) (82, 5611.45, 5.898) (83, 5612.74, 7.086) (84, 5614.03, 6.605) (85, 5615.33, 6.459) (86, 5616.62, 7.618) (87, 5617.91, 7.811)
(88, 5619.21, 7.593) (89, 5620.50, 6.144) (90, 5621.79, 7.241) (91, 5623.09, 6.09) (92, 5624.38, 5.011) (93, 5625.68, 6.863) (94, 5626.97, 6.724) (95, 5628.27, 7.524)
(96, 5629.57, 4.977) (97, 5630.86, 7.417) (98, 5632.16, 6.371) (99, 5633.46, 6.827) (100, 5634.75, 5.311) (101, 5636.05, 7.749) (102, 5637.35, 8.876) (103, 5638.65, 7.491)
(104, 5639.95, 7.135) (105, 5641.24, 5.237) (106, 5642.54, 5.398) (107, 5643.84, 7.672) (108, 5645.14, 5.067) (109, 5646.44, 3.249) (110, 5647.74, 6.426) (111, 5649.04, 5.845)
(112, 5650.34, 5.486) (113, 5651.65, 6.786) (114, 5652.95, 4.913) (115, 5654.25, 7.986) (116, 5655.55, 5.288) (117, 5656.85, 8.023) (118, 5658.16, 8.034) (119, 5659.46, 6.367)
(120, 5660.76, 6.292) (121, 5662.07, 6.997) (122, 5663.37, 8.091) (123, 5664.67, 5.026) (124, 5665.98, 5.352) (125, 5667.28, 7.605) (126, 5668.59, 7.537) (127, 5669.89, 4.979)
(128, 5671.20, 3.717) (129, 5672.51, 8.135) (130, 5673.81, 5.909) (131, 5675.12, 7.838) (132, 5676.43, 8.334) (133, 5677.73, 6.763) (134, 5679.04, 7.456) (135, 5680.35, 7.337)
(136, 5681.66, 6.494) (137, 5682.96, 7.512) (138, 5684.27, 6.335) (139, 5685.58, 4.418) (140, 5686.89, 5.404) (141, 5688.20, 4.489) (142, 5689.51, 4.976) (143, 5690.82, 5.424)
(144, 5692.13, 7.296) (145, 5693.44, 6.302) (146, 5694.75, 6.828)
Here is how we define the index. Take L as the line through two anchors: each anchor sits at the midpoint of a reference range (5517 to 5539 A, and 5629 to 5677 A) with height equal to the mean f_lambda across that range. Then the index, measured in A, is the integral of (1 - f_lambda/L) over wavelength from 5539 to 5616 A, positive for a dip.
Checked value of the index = 3.8 A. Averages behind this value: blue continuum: 6.72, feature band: 6.3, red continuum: 6.48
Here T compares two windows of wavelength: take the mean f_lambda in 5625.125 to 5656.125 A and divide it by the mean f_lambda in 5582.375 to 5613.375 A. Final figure 1.0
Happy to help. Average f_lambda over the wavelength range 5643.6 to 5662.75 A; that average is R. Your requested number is 6.27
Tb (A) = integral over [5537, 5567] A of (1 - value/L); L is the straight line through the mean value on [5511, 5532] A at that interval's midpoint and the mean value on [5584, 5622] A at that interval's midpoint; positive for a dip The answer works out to 1.1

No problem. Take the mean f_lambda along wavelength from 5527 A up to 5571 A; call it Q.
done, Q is 6.34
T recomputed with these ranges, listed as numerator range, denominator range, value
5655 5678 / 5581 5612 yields 1.11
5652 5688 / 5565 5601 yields 1.03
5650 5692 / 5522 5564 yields 1.00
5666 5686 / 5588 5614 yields 1.09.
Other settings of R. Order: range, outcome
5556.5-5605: 6.4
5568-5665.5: 6.43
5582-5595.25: 6.06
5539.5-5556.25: 5.9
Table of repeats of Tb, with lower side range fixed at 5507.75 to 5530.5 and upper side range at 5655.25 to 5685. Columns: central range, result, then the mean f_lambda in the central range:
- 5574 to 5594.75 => 0.99 A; 6.34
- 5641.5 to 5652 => 1.63 A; 5.69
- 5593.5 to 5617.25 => 1.57 A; 6.24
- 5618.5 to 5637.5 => 0.15 A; 6.66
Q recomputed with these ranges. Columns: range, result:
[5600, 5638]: 6.58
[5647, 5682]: 6.62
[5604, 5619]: 6.75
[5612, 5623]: 7.01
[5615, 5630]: 6.7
